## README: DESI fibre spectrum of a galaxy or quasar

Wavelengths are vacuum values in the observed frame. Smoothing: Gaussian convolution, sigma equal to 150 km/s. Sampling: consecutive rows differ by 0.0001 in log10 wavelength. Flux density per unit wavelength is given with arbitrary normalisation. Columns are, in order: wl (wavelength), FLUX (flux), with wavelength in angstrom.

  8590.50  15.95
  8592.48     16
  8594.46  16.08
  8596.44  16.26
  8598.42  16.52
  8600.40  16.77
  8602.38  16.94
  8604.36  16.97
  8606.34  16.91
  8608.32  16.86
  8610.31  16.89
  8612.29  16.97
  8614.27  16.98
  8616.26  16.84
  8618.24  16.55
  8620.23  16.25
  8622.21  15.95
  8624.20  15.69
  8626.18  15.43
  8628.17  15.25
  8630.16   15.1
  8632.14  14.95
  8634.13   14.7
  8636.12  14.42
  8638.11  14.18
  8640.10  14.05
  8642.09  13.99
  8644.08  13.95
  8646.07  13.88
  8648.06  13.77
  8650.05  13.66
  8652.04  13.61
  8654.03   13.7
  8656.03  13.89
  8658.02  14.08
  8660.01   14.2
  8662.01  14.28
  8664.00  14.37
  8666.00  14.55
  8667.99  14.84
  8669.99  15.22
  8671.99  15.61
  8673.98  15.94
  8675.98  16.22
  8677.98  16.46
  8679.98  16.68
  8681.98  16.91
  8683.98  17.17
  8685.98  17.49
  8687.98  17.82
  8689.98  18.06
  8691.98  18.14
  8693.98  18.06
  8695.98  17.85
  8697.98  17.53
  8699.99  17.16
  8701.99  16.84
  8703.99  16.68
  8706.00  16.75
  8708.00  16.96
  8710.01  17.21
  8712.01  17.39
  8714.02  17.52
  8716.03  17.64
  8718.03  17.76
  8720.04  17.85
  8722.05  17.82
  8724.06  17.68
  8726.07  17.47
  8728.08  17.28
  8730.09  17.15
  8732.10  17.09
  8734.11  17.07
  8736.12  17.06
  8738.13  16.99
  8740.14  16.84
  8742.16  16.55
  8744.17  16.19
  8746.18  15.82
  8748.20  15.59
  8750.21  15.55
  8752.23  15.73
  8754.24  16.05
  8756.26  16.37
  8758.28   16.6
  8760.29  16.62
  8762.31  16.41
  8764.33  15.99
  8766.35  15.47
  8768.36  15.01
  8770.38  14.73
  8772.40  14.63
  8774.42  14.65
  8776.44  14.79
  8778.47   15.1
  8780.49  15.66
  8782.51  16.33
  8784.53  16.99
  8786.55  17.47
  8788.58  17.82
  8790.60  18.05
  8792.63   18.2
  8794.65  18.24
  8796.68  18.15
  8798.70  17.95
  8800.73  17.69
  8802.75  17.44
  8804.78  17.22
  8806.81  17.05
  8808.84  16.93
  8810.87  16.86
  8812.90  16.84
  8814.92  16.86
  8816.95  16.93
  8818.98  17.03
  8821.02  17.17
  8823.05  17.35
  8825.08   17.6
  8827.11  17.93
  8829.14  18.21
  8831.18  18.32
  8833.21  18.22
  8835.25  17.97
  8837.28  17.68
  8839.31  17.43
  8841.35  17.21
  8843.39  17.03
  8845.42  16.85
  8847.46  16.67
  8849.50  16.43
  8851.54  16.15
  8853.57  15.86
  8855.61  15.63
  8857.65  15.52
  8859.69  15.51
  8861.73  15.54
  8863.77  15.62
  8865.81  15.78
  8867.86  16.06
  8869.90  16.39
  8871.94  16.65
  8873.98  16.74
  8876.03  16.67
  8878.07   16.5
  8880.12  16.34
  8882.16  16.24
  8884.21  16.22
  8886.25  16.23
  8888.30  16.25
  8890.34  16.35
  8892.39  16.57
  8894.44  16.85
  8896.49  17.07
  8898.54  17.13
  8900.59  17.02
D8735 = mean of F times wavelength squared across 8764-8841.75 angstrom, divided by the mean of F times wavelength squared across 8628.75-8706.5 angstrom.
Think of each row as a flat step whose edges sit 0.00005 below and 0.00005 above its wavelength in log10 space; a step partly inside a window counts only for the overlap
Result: 1.1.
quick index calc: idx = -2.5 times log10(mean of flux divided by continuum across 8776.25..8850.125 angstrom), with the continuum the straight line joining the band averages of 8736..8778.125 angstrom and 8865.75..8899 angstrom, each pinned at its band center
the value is -0.07 mag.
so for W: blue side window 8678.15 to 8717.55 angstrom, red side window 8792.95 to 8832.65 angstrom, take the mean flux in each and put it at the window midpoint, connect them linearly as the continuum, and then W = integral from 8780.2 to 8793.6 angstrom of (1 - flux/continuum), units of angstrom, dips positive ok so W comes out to 0.1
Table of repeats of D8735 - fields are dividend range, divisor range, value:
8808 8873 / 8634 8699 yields 1.13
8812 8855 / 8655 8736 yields 1.07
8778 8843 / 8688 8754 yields 1.04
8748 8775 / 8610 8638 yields 1.03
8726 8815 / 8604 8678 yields 1.13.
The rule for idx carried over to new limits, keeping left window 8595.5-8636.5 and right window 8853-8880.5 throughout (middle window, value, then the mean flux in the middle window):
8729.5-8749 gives -0.03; 16.6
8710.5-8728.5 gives -0.10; 17.6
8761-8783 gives 0.05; 15.3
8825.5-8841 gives -0.12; 17.9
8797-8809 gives -0.09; 17.5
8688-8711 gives -0.08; 17.4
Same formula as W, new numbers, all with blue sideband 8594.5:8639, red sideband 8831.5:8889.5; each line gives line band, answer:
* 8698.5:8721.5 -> -1.5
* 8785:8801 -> -1.5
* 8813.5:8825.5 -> -0.5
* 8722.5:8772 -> -0.3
